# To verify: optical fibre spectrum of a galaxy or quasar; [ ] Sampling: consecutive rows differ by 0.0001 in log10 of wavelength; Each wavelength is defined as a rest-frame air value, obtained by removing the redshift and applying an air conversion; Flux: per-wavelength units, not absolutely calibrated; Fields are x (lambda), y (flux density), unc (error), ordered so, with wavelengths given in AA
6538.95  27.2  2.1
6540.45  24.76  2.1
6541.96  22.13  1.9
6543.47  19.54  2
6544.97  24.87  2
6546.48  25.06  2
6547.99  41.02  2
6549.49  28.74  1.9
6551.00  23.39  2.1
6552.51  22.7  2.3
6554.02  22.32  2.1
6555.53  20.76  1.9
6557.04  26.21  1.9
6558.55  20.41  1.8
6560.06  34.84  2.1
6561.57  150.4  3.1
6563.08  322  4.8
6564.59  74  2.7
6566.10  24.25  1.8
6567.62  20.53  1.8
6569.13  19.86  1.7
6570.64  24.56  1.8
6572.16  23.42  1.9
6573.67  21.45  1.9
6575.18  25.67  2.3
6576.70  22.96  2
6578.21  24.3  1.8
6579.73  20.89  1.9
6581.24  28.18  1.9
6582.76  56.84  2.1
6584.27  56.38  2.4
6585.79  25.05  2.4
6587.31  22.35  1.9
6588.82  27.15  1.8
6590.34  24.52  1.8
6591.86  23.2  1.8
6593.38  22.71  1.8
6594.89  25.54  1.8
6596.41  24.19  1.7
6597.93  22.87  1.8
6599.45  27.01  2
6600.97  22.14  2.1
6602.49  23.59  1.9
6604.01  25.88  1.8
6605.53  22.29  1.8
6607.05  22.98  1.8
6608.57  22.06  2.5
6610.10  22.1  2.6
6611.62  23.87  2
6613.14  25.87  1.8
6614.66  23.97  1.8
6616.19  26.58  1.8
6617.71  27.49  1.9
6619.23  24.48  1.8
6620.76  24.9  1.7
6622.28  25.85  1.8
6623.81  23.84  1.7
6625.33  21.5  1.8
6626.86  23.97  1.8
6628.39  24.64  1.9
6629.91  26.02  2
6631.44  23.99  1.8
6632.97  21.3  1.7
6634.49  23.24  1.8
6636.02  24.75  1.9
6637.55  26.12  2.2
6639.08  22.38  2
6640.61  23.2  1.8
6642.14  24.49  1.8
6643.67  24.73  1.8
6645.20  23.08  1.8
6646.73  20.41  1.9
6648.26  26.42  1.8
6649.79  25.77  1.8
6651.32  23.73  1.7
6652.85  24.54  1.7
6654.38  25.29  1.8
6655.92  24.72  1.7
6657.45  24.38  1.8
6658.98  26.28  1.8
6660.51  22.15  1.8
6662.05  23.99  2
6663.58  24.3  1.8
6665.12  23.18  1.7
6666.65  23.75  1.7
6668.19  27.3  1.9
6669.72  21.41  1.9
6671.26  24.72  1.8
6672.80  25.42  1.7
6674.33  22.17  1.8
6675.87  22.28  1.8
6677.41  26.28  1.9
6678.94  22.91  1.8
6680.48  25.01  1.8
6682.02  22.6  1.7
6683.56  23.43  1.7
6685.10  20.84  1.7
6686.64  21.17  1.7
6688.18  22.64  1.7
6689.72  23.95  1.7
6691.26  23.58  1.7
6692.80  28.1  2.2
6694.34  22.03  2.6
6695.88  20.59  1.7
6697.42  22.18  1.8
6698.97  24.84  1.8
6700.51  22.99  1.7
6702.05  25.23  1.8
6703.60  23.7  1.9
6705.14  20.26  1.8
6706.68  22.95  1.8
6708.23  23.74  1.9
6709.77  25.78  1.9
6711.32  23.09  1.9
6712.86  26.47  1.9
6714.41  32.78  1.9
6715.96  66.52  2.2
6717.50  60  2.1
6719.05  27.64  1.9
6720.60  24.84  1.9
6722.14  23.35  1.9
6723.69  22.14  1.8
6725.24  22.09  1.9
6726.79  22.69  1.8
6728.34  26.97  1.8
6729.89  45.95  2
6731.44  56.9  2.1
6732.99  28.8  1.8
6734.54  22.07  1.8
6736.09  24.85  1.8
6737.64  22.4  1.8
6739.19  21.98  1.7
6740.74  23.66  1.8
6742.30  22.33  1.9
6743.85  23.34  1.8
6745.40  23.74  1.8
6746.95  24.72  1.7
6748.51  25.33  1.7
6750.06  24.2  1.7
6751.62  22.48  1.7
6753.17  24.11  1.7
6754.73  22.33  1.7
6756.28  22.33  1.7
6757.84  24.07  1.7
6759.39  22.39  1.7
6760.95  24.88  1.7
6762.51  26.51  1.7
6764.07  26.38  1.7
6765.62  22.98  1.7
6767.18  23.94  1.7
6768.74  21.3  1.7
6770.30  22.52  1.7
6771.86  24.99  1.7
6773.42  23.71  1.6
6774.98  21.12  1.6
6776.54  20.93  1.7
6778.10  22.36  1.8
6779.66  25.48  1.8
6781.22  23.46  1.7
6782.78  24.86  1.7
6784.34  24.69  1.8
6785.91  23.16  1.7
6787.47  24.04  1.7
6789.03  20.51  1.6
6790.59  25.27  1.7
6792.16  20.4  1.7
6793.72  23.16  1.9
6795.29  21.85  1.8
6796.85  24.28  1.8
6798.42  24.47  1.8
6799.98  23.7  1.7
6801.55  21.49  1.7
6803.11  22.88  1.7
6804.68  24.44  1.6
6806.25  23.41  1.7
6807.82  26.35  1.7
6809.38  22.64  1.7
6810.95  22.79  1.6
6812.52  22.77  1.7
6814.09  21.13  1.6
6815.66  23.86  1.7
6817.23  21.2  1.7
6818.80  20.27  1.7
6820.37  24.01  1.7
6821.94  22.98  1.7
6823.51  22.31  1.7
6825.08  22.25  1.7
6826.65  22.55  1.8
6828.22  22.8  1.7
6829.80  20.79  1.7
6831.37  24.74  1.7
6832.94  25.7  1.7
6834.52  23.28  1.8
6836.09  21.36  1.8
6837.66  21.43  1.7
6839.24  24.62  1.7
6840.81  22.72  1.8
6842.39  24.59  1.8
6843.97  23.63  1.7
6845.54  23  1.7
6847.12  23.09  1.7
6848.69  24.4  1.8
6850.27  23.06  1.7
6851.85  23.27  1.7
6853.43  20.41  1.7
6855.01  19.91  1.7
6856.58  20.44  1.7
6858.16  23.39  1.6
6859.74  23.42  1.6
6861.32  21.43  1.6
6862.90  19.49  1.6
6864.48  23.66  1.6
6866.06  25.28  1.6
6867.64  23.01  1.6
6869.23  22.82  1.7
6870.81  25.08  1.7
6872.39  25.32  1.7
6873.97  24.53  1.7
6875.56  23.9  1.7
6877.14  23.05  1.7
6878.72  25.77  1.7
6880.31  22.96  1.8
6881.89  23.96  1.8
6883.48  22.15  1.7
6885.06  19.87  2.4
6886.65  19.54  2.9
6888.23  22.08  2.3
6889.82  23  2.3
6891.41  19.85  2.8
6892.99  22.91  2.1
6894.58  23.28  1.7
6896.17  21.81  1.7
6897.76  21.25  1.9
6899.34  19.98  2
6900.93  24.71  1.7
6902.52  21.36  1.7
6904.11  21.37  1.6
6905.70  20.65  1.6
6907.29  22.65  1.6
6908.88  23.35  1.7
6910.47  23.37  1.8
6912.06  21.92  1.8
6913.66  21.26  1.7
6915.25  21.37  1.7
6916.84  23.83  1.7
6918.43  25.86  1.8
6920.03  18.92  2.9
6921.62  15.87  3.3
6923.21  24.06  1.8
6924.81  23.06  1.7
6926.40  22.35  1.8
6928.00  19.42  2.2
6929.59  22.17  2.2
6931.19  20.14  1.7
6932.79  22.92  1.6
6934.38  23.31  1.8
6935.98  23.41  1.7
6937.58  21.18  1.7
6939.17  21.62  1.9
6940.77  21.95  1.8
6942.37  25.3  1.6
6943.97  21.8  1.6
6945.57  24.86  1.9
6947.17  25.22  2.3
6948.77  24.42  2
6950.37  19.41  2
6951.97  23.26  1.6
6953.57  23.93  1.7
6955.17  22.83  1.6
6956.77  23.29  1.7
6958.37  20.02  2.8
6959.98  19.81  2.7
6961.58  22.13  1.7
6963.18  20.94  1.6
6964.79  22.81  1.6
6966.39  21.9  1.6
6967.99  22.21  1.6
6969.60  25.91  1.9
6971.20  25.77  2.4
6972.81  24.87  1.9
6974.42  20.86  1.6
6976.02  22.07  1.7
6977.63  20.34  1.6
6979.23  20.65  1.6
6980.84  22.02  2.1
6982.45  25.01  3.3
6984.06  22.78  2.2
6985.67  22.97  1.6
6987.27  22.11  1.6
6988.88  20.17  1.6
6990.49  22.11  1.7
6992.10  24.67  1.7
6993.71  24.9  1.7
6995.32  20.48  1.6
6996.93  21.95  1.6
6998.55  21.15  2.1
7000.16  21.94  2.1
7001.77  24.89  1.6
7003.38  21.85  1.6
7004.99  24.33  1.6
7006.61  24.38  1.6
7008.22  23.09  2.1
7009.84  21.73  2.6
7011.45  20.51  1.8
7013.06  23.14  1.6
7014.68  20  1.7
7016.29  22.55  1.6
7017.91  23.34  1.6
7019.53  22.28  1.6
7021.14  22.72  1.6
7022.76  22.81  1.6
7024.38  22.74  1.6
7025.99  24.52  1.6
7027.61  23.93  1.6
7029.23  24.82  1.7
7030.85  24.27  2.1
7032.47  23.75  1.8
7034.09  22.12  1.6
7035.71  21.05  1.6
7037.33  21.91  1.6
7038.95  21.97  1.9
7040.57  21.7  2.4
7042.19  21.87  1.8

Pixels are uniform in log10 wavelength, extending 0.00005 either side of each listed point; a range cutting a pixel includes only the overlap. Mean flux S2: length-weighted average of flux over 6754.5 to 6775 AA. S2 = 23.7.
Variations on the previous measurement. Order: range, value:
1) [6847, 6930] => 22.4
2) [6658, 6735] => 26.7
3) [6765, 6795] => 23.1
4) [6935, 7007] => 22.7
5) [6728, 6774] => 25.7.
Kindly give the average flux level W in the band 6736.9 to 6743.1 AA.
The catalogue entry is 22.6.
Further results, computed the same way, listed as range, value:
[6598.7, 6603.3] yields 24.3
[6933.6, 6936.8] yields 23.3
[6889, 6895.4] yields 22.2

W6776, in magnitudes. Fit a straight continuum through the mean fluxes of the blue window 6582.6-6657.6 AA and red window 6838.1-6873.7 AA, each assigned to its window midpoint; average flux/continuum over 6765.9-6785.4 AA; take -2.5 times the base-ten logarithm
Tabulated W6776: 0.02 mag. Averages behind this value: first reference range 25.2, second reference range 23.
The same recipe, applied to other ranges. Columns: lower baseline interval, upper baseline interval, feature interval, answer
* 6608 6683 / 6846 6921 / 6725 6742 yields -0.225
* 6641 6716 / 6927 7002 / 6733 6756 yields 0.020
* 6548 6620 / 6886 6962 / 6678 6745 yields 0.134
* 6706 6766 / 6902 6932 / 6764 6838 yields 0.112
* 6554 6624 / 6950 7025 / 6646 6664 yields 0.349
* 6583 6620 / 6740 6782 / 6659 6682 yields 0.044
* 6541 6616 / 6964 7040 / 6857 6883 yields 0.134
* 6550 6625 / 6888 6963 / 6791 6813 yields 0.157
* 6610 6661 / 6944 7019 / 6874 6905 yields 0.036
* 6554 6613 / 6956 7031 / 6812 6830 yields 0.285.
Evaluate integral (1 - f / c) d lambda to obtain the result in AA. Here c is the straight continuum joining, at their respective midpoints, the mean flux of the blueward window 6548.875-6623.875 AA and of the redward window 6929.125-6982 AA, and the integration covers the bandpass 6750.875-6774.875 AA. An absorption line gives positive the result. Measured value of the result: 4.5 AA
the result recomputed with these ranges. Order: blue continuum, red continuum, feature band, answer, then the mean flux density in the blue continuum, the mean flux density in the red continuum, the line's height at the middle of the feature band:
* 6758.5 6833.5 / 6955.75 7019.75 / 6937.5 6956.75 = -0.4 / 23.2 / 22.4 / 22.6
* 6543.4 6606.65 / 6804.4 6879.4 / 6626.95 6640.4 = 4.0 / 37.3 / 23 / 34.2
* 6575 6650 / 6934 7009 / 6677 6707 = 2.0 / 25.5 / 22.7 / 24.9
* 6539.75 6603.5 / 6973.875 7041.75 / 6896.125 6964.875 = 8.1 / 37.2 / 22.5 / 25.1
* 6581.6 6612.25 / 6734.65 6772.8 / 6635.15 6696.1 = 4.1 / 27.2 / 23.6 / 25.6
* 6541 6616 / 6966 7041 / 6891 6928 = 5.1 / 35.1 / 22.7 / 25.5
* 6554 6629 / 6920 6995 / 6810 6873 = 8.5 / 35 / 22.4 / 26.4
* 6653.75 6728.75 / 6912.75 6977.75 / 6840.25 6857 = 0.7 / 25.6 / 22.4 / 23.6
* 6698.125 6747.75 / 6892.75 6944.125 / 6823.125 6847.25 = 1.6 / 28.4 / 22.1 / 24.8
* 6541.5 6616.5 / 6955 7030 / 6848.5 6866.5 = 3.0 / 35.1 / 22.6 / 26.7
